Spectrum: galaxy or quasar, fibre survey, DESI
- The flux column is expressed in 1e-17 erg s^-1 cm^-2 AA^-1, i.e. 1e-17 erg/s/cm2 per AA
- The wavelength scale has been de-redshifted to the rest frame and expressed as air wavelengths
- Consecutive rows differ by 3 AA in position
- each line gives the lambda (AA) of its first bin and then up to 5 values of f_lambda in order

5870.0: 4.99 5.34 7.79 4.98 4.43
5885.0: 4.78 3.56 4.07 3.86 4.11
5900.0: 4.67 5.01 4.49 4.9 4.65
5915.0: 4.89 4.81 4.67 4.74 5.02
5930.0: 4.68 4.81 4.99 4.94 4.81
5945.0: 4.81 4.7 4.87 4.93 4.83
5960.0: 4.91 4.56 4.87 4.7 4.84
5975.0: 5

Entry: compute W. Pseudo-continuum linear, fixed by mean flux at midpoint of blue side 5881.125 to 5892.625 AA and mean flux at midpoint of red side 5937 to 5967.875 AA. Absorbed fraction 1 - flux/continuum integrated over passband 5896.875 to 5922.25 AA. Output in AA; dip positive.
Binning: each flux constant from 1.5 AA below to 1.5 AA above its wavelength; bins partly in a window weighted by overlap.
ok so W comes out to -1.77 AA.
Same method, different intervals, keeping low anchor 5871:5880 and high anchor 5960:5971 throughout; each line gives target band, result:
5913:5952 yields 2.9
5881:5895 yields 4.1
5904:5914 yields 1.5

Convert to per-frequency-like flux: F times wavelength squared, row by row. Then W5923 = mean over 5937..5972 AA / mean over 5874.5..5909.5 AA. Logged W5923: 1.0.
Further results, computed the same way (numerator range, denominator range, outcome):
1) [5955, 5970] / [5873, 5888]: 0.93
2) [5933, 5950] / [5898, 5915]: 1.04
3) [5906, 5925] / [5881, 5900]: 1.15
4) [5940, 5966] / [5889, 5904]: 1.14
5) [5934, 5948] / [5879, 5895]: 1.17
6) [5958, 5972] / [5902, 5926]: 1.02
